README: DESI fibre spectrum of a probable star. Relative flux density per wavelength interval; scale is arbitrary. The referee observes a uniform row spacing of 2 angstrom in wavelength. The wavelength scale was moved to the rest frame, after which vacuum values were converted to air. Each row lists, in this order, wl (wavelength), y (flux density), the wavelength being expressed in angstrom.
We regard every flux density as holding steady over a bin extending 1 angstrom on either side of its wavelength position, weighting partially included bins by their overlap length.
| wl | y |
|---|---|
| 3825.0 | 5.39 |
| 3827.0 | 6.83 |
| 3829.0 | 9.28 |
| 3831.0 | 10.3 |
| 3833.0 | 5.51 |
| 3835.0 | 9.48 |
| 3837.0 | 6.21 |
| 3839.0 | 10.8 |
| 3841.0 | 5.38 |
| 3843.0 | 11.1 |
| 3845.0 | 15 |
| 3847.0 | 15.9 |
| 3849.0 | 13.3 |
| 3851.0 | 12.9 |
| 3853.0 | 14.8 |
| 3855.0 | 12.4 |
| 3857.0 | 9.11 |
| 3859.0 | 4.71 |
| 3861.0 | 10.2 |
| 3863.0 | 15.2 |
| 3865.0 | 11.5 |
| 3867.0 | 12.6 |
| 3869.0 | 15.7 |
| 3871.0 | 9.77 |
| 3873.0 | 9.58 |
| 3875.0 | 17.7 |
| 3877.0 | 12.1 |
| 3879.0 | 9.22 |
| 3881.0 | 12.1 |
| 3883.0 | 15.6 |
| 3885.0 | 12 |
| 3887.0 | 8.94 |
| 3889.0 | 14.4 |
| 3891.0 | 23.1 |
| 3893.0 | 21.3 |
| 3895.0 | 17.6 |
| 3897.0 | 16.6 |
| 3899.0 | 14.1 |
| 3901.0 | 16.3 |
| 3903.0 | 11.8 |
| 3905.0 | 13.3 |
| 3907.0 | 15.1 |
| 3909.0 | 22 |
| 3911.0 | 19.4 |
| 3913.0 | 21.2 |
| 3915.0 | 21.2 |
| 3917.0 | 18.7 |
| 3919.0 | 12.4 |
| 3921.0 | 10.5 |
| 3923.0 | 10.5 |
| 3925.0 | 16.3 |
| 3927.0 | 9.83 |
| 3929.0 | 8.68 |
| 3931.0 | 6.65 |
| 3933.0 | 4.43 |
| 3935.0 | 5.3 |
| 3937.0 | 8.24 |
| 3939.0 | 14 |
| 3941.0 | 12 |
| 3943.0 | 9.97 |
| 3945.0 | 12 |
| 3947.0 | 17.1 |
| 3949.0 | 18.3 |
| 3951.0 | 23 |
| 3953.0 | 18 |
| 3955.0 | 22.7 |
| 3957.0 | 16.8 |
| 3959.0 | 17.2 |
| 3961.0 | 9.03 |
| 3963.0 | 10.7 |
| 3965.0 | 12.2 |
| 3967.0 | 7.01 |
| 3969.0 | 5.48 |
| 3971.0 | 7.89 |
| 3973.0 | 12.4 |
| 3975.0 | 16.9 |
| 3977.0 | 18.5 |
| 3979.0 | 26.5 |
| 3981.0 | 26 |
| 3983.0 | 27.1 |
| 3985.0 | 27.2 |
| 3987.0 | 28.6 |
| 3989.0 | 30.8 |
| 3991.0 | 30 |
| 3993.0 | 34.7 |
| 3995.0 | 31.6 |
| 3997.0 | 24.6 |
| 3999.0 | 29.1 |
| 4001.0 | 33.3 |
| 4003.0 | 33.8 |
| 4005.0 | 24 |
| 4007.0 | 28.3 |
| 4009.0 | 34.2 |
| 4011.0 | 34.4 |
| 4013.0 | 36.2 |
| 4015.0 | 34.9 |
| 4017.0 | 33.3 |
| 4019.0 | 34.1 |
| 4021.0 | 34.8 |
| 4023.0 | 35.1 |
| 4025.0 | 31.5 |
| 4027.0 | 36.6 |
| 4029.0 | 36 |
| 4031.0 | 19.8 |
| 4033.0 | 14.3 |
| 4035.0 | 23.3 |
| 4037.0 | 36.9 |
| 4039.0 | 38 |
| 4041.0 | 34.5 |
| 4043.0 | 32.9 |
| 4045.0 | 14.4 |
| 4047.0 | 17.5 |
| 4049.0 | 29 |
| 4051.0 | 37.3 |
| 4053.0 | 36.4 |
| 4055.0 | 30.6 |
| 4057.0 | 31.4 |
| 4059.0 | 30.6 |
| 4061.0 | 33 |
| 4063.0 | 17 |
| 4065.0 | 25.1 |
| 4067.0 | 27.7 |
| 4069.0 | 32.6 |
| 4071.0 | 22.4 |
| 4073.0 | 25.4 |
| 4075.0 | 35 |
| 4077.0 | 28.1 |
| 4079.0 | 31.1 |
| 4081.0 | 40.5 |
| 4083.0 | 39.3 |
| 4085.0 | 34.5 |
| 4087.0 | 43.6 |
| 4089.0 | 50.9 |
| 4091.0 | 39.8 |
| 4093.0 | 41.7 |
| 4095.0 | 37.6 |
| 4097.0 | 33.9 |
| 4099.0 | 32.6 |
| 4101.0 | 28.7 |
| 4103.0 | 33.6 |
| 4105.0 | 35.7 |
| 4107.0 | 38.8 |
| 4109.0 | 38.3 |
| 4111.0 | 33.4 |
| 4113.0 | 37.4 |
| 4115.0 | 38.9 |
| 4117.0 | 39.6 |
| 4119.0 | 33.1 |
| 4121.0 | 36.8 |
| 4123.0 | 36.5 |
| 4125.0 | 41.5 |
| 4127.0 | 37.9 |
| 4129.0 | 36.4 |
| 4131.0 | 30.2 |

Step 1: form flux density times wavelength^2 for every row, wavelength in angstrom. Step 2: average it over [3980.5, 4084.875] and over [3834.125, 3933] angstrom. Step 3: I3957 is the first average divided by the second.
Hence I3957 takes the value 2.5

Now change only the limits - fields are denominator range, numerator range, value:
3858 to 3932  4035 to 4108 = 2.55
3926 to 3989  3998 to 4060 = 2.11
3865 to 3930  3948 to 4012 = 1.61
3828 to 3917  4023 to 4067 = 2.36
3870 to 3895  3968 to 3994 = 1.69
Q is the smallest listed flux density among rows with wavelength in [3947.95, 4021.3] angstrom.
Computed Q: 5.48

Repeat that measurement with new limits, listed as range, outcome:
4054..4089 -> 17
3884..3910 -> 8.94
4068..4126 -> 22.4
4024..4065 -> 14.3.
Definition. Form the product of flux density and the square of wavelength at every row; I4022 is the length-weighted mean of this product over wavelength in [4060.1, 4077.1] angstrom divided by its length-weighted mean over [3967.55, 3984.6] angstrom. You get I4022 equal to 1.6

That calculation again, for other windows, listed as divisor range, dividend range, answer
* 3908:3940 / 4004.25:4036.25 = 2.47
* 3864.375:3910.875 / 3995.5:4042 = 2.30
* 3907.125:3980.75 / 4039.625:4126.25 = 2.55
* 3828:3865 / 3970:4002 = 2.55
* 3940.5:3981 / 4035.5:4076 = 2.05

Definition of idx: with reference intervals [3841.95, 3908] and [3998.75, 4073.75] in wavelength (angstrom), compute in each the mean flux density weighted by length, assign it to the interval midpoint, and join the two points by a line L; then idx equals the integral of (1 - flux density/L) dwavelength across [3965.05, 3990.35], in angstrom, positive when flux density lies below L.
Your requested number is 5.1 angstrom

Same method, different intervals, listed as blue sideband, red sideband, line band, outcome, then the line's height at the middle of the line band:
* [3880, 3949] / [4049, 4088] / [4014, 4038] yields -3.8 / 26.7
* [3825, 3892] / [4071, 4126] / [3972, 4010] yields -2.9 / 25.2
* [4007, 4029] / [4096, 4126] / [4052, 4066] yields 2.3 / 35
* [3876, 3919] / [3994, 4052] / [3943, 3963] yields 5.3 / 22.4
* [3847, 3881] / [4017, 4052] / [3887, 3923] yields -0.8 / 16.3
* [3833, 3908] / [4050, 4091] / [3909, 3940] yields 8.8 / 18.2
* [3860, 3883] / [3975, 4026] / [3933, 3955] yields 8.7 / 22.5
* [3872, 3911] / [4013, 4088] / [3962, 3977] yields 7.8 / 22.8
